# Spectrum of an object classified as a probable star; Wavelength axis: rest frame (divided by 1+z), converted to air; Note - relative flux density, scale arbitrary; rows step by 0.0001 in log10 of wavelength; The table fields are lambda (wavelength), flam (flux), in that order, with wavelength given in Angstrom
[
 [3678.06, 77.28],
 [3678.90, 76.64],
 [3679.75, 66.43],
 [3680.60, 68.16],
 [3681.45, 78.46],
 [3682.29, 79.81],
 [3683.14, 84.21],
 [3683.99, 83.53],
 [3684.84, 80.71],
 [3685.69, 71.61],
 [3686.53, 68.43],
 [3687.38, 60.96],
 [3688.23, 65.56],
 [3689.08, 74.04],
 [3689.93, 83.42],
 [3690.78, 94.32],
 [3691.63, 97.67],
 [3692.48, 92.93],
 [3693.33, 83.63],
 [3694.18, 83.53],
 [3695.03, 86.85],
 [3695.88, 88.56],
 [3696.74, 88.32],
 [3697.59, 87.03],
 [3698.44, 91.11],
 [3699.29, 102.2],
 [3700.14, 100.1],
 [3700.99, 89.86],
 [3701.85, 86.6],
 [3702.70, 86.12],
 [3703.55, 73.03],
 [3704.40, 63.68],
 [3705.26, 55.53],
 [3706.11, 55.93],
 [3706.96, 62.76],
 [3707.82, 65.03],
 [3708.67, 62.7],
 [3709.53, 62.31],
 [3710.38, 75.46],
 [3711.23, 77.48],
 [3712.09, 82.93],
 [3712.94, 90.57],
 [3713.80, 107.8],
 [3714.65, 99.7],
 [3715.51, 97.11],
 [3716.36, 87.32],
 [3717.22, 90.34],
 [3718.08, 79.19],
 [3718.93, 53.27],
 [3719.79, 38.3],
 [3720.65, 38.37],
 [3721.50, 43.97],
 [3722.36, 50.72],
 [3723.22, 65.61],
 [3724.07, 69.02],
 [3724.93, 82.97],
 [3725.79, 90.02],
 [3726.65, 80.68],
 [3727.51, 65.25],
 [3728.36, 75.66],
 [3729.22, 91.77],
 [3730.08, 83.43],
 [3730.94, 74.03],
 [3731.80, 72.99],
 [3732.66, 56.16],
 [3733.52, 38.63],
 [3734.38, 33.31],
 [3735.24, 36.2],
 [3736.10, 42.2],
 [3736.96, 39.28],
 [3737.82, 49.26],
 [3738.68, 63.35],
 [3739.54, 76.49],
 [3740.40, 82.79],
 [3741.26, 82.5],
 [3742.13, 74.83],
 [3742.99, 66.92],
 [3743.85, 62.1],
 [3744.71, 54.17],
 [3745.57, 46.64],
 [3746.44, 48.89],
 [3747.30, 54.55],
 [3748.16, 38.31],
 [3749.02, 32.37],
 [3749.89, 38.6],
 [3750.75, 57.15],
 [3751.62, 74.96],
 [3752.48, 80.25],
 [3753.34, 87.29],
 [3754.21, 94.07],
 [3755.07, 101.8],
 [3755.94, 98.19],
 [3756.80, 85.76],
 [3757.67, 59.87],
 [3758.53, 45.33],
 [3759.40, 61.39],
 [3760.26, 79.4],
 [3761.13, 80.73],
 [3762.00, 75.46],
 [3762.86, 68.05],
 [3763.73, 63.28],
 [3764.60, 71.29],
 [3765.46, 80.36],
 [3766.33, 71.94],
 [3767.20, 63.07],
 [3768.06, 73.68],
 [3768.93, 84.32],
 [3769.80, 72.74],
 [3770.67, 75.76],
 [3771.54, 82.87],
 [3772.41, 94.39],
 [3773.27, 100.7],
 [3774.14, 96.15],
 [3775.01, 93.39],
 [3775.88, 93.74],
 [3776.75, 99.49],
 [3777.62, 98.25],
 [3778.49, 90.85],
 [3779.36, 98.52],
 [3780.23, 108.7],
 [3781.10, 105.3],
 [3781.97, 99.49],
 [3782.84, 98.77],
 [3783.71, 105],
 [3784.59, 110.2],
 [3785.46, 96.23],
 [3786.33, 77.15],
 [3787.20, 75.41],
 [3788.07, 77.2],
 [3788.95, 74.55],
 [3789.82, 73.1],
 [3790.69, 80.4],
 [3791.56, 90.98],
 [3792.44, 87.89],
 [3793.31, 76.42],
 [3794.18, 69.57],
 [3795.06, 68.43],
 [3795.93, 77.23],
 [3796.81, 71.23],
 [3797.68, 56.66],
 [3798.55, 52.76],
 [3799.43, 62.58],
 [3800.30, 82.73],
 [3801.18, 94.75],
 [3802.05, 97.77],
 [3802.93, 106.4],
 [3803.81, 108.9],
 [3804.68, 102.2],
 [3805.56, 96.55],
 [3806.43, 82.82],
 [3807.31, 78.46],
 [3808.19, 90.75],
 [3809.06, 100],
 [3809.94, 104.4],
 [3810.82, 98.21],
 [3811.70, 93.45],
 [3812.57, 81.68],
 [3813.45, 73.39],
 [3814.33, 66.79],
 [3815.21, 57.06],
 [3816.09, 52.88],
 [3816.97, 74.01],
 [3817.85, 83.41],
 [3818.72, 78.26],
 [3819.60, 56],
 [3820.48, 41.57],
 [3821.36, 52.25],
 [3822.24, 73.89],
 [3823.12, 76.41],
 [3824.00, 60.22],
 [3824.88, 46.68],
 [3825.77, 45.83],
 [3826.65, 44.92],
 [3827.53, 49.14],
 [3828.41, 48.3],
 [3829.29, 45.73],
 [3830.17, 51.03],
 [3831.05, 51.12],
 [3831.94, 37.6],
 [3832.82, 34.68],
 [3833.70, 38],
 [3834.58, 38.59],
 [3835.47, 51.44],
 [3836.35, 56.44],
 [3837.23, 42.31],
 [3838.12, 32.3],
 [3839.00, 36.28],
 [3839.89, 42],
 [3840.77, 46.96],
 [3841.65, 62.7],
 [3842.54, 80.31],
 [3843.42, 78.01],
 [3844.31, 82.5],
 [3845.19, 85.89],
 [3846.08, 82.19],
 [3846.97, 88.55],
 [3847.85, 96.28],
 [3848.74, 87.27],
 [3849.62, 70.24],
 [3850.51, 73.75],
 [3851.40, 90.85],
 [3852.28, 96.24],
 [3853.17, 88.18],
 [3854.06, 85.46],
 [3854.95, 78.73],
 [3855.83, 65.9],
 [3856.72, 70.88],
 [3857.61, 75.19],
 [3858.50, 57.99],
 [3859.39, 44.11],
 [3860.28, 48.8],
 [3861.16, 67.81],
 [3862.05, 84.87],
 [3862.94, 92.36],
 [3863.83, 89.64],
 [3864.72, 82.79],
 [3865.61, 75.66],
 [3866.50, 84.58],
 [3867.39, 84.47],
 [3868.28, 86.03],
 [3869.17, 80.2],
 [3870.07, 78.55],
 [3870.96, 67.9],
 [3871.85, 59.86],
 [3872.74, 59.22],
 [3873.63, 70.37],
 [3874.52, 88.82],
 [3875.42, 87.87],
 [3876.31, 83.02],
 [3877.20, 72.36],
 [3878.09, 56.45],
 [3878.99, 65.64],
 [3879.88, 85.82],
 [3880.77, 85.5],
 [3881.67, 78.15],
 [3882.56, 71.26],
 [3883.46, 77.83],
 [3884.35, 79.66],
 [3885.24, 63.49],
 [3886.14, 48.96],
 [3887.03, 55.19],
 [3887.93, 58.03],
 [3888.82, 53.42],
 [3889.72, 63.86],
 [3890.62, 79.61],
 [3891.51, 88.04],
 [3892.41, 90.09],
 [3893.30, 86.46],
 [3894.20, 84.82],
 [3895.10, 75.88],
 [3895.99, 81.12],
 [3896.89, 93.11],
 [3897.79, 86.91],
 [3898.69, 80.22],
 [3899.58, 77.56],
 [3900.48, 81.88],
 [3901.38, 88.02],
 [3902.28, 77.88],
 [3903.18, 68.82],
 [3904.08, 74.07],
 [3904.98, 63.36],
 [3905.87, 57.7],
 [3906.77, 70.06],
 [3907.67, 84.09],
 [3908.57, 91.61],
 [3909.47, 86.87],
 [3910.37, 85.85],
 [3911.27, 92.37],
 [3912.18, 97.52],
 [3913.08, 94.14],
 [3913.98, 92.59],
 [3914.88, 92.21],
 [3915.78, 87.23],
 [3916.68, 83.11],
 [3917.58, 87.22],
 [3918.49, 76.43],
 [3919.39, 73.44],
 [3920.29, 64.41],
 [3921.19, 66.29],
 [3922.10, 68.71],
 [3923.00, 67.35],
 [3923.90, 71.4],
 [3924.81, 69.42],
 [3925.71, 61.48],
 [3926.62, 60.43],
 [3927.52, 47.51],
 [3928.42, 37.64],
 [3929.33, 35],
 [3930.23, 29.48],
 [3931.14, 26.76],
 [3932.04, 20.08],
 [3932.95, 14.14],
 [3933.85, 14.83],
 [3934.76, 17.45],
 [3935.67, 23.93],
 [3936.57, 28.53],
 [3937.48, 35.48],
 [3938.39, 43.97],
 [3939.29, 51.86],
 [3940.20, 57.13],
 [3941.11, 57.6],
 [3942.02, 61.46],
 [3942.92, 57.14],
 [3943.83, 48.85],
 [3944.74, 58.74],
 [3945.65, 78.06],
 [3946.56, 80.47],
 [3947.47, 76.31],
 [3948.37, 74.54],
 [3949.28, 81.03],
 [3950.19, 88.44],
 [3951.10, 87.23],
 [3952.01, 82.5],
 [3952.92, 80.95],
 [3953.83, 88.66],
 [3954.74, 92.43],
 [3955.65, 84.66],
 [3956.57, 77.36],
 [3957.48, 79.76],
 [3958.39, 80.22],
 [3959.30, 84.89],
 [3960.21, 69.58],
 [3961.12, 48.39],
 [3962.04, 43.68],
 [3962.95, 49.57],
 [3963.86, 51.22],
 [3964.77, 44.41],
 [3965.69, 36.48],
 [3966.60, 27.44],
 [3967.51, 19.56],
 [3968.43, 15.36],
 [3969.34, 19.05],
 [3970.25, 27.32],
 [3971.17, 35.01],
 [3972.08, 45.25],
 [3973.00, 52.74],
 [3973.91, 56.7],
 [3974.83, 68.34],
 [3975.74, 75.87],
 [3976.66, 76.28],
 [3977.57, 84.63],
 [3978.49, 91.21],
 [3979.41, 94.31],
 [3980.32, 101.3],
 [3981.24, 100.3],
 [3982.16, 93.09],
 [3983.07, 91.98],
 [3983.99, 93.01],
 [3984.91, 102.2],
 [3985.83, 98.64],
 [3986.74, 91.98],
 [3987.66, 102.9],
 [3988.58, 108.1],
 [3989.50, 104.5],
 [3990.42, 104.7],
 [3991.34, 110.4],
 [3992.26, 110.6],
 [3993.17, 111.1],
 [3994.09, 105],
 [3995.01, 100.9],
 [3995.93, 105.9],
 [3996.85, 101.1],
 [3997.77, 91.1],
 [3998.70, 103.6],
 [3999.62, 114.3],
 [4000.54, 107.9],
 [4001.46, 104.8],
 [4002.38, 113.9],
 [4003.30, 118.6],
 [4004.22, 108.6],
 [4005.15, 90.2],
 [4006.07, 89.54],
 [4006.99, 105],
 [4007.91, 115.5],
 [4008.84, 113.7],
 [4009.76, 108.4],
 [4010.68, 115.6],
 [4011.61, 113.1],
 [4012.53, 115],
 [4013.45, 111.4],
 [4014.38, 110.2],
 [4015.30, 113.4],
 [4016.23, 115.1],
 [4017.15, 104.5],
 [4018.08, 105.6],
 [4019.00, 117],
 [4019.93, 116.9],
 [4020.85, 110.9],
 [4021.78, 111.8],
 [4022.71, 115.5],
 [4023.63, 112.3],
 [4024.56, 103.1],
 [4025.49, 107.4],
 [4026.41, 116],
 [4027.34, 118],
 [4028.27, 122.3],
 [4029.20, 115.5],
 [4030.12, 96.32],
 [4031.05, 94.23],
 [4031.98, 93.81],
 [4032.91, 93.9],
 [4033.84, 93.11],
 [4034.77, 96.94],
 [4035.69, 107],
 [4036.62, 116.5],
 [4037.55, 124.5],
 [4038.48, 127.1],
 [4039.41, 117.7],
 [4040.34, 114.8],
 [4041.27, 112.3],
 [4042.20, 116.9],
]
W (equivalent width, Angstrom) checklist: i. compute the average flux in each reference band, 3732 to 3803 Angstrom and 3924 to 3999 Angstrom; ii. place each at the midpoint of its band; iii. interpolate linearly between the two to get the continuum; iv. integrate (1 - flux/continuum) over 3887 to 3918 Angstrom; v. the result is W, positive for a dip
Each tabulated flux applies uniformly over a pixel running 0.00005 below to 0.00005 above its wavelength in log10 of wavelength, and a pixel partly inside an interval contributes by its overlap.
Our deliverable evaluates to -4.8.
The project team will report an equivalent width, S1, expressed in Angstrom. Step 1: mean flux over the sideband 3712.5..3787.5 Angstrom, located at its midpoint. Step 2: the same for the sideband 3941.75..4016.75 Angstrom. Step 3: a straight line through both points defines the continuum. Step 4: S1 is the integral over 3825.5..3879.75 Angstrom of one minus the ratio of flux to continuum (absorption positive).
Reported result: 7.9 Angstrom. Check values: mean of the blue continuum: 74.5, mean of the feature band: 67.5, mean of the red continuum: 84.2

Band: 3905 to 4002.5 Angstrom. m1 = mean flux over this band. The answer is 71.6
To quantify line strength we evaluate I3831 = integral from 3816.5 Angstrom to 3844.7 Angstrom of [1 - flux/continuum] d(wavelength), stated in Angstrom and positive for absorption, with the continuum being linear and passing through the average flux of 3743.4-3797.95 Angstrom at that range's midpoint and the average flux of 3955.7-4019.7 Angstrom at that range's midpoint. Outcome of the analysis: 9.2 Angstrom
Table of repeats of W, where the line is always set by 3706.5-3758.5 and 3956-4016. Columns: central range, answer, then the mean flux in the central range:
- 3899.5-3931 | 3.1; 72.7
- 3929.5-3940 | 6.8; 28.8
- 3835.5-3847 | 2.1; 61.5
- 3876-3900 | 1.2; 74.9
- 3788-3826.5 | -1.9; 76.5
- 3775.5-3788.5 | -4.5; 95.6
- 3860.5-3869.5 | -0.6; 82.1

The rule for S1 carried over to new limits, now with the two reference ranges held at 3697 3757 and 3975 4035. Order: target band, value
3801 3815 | -2.05 Angstrom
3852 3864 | 1.68 Angstrom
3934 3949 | 6.80 Angstrom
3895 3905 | 1.25 Angstrom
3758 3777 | -0.79 Angstrom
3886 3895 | 1.84 Angstrom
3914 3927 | 2.71 Angstrom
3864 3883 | 2.47 Angstrom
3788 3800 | 0.84 Angstrom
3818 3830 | 3.81 Angstrom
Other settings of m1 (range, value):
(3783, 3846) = 70.2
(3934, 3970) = 58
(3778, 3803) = 84.7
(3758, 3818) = 83.1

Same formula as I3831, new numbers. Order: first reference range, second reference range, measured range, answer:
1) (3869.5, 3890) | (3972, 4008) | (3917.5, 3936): 7.4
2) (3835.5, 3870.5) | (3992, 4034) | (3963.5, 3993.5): 8.0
